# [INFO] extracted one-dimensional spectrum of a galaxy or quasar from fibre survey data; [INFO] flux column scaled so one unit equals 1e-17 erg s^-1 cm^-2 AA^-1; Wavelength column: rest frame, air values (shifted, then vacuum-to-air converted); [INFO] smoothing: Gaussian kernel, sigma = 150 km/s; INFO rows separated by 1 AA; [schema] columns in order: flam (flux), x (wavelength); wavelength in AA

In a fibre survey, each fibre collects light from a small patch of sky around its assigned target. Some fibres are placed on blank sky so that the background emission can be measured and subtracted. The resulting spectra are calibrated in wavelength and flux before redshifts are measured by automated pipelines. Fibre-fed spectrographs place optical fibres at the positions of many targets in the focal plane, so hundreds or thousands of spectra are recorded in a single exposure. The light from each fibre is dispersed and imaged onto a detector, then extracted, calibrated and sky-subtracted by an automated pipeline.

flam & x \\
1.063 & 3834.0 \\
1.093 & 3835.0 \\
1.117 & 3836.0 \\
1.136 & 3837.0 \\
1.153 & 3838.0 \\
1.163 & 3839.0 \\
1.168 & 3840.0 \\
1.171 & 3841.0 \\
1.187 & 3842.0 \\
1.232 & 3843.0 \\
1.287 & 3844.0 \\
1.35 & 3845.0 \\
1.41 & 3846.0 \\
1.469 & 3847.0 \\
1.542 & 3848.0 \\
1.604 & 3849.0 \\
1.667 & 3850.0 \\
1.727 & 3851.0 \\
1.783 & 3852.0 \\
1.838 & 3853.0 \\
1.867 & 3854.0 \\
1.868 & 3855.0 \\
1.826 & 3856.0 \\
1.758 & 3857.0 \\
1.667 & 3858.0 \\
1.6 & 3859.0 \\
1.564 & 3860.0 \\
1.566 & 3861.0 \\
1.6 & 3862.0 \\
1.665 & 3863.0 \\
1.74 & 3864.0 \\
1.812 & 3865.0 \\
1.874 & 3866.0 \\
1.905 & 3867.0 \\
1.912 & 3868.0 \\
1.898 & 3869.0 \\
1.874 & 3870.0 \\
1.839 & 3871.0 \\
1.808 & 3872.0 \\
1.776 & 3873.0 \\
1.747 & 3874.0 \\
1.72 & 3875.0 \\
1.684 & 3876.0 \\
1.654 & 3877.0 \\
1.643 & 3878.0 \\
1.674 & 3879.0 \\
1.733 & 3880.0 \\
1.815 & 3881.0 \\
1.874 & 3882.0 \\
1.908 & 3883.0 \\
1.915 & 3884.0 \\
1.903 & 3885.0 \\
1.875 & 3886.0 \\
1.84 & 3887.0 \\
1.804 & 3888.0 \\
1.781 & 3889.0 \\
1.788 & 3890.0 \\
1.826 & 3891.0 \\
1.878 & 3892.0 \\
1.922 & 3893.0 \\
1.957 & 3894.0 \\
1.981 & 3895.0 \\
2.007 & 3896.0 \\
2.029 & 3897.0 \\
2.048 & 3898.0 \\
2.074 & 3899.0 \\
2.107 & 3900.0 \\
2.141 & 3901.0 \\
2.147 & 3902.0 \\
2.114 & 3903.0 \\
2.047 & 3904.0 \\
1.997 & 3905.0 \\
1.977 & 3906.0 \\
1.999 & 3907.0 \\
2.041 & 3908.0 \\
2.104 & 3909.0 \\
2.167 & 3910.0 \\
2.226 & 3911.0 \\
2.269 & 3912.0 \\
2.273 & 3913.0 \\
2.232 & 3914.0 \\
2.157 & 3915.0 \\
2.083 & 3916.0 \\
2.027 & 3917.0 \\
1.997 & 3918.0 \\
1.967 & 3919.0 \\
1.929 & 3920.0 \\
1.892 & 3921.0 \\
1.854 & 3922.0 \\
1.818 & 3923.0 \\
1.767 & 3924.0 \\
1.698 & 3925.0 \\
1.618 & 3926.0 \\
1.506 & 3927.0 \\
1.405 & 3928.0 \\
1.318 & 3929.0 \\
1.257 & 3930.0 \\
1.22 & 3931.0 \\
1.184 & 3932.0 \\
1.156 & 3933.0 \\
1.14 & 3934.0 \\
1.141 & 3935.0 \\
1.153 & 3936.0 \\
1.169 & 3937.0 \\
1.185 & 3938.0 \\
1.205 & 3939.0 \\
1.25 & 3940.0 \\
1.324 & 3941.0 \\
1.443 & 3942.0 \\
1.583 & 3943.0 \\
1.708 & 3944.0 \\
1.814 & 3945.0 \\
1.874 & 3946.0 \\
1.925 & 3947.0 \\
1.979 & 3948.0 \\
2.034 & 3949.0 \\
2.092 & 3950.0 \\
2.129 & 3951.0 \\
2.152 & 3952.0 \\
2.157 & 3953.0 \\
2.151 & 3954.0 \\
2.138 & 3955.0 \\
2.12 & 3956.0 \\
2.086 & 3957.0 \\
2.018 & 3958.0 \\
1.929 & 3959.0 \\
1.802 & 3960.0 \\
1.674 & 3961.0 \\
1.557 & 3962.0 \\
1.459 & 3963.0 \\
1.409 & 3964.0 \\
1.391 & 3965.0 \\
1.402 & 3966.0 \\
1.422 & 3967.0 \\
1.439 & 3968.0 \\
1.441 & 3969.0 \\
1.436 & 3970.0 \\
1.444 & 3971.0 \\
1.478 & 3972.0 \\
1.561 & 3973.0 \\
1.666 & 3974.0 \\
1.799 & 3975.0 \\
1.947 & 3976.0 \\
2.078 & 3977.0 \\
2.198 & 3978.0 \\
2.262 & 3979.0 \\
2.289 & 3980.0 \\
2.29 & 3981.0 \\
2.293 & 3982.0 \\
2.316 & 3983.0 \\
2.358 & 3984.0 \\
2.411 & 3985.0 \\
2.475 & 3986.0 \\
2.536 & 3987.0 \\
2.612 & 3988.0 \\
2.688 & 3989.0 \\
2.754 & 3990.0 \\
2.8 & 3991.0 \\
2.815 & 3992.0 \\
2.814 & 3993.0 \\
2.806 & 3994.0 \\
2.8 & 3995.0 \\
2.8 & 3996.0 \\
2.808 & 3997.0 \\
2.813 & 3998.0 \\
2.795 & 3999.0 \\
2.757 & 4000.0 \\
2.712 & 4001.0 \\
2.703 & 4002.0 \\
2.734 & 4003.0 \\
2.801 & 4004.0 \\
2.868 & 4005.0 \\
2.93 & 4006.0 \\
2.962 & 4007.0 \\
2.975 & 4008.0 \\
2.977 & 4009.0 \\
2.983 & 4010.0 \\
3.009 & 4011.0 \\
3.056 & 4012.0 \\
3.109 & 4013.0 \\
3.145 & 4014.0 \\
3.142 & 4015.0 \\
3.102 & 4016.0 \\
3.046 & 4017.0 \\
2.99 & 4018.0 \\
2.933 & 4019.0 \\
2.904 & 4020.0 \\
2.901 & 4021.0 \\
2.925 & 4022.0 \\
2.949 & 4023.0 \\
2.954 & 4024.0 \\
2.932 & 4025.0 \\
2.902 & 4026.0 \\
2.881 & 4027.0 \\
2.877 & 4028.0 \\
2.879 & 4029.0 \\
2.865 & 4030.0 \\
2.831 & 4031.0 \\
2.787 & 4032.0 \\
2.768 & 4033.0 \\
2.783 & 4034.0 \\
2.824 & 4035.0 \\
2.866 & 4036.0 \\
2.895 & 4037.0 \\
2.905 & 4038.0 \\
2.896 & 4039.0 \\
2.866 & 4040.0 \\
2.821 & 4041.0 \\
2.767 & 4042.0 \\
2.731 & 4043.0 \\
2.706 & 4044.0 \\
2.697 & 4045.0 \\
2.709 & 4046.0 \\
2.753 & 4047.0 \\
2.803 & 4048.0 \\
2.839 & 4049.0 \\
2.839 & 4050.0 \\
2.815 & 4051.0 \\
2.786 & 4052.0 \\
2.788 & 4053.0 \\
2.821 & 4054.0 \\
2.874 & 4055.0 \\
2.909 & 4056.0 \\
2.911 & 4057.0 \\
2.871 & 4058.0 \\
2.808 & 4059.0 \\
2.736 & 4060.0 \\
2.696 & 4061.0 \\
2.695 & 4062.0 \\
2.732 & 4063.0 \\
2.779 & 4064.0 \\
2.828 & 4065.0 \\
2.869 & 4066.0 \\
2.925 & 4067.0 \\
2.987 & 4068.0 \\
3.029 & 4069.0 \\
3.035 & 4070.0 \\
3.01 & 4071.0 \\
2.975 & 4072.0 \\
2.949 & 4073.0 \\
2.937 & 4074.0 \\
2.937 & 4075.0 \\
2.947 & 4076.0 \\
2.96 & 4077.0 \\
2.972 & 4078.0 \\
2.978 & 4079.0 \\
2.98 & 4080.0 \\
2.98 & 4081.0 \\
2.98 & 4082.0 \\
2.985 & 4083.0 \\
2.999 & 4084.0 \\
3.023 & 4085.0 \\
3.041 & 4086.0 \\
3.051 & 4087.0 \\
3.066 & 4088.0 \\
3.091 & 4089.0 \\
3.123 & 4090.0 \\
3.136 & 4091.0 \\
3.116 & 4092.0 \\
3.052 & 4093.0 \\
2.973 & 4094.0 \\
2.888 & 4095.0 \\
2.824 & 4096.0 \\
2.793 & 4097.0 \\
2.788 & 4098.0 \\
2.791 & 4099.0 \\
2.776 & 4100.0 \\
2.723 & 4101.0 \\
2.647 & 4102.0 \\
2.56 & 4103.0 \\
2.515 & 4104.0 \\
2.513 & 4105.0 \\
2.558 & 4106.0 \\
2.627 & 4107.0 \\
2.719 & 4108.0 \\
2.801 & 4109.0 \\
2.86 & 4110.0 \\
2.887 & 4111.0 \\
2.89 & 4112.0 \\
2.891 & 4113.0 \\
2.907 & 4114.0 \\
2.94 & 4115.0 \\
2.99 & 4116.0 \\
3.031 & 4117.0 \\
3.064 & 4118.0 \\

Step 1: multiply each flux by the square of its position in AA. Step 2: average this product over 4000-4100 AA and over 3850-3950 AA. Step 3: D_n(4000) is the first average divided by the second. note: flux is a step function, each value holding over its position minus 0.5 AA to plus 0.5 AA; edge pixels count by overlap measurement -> 1.8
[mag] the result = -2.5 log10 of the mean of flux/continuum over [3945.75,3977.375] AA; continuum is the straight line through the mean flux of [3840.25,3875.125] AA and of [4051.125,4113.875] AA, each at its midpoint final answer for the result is 0.234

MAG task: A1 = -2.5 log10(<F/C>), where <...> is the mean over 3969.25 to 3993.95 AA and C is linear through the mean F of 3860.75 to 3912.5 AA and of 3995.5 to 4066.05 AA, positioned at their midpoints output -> 0.14 mag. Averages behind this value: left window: 1.9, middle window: 2.22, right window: 2.86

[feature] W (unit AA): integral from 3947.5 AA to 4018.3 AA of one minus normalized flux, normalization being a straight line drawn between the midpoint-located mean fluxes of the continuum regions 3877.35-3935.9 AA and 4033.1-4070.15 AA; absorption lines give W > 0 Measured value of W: 1.2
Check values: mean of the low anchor 1.84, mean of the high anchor 2.82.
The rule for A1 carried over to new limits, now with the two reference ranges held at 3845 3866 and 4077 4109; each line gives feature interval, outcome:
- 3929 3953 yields 0.35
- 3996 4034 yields -0.17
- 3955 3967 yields 0.27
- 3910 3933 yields 0.12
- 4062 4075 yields -0.06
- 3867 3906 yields -0.03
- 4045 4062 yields -0.05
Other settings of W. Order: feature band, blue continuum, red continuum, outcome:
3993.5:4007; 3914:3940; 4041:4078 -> -3.14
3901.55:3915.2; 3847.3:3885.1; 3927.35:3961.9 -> -3.46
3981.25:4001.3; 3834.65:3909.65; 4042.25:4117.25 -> -2.22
